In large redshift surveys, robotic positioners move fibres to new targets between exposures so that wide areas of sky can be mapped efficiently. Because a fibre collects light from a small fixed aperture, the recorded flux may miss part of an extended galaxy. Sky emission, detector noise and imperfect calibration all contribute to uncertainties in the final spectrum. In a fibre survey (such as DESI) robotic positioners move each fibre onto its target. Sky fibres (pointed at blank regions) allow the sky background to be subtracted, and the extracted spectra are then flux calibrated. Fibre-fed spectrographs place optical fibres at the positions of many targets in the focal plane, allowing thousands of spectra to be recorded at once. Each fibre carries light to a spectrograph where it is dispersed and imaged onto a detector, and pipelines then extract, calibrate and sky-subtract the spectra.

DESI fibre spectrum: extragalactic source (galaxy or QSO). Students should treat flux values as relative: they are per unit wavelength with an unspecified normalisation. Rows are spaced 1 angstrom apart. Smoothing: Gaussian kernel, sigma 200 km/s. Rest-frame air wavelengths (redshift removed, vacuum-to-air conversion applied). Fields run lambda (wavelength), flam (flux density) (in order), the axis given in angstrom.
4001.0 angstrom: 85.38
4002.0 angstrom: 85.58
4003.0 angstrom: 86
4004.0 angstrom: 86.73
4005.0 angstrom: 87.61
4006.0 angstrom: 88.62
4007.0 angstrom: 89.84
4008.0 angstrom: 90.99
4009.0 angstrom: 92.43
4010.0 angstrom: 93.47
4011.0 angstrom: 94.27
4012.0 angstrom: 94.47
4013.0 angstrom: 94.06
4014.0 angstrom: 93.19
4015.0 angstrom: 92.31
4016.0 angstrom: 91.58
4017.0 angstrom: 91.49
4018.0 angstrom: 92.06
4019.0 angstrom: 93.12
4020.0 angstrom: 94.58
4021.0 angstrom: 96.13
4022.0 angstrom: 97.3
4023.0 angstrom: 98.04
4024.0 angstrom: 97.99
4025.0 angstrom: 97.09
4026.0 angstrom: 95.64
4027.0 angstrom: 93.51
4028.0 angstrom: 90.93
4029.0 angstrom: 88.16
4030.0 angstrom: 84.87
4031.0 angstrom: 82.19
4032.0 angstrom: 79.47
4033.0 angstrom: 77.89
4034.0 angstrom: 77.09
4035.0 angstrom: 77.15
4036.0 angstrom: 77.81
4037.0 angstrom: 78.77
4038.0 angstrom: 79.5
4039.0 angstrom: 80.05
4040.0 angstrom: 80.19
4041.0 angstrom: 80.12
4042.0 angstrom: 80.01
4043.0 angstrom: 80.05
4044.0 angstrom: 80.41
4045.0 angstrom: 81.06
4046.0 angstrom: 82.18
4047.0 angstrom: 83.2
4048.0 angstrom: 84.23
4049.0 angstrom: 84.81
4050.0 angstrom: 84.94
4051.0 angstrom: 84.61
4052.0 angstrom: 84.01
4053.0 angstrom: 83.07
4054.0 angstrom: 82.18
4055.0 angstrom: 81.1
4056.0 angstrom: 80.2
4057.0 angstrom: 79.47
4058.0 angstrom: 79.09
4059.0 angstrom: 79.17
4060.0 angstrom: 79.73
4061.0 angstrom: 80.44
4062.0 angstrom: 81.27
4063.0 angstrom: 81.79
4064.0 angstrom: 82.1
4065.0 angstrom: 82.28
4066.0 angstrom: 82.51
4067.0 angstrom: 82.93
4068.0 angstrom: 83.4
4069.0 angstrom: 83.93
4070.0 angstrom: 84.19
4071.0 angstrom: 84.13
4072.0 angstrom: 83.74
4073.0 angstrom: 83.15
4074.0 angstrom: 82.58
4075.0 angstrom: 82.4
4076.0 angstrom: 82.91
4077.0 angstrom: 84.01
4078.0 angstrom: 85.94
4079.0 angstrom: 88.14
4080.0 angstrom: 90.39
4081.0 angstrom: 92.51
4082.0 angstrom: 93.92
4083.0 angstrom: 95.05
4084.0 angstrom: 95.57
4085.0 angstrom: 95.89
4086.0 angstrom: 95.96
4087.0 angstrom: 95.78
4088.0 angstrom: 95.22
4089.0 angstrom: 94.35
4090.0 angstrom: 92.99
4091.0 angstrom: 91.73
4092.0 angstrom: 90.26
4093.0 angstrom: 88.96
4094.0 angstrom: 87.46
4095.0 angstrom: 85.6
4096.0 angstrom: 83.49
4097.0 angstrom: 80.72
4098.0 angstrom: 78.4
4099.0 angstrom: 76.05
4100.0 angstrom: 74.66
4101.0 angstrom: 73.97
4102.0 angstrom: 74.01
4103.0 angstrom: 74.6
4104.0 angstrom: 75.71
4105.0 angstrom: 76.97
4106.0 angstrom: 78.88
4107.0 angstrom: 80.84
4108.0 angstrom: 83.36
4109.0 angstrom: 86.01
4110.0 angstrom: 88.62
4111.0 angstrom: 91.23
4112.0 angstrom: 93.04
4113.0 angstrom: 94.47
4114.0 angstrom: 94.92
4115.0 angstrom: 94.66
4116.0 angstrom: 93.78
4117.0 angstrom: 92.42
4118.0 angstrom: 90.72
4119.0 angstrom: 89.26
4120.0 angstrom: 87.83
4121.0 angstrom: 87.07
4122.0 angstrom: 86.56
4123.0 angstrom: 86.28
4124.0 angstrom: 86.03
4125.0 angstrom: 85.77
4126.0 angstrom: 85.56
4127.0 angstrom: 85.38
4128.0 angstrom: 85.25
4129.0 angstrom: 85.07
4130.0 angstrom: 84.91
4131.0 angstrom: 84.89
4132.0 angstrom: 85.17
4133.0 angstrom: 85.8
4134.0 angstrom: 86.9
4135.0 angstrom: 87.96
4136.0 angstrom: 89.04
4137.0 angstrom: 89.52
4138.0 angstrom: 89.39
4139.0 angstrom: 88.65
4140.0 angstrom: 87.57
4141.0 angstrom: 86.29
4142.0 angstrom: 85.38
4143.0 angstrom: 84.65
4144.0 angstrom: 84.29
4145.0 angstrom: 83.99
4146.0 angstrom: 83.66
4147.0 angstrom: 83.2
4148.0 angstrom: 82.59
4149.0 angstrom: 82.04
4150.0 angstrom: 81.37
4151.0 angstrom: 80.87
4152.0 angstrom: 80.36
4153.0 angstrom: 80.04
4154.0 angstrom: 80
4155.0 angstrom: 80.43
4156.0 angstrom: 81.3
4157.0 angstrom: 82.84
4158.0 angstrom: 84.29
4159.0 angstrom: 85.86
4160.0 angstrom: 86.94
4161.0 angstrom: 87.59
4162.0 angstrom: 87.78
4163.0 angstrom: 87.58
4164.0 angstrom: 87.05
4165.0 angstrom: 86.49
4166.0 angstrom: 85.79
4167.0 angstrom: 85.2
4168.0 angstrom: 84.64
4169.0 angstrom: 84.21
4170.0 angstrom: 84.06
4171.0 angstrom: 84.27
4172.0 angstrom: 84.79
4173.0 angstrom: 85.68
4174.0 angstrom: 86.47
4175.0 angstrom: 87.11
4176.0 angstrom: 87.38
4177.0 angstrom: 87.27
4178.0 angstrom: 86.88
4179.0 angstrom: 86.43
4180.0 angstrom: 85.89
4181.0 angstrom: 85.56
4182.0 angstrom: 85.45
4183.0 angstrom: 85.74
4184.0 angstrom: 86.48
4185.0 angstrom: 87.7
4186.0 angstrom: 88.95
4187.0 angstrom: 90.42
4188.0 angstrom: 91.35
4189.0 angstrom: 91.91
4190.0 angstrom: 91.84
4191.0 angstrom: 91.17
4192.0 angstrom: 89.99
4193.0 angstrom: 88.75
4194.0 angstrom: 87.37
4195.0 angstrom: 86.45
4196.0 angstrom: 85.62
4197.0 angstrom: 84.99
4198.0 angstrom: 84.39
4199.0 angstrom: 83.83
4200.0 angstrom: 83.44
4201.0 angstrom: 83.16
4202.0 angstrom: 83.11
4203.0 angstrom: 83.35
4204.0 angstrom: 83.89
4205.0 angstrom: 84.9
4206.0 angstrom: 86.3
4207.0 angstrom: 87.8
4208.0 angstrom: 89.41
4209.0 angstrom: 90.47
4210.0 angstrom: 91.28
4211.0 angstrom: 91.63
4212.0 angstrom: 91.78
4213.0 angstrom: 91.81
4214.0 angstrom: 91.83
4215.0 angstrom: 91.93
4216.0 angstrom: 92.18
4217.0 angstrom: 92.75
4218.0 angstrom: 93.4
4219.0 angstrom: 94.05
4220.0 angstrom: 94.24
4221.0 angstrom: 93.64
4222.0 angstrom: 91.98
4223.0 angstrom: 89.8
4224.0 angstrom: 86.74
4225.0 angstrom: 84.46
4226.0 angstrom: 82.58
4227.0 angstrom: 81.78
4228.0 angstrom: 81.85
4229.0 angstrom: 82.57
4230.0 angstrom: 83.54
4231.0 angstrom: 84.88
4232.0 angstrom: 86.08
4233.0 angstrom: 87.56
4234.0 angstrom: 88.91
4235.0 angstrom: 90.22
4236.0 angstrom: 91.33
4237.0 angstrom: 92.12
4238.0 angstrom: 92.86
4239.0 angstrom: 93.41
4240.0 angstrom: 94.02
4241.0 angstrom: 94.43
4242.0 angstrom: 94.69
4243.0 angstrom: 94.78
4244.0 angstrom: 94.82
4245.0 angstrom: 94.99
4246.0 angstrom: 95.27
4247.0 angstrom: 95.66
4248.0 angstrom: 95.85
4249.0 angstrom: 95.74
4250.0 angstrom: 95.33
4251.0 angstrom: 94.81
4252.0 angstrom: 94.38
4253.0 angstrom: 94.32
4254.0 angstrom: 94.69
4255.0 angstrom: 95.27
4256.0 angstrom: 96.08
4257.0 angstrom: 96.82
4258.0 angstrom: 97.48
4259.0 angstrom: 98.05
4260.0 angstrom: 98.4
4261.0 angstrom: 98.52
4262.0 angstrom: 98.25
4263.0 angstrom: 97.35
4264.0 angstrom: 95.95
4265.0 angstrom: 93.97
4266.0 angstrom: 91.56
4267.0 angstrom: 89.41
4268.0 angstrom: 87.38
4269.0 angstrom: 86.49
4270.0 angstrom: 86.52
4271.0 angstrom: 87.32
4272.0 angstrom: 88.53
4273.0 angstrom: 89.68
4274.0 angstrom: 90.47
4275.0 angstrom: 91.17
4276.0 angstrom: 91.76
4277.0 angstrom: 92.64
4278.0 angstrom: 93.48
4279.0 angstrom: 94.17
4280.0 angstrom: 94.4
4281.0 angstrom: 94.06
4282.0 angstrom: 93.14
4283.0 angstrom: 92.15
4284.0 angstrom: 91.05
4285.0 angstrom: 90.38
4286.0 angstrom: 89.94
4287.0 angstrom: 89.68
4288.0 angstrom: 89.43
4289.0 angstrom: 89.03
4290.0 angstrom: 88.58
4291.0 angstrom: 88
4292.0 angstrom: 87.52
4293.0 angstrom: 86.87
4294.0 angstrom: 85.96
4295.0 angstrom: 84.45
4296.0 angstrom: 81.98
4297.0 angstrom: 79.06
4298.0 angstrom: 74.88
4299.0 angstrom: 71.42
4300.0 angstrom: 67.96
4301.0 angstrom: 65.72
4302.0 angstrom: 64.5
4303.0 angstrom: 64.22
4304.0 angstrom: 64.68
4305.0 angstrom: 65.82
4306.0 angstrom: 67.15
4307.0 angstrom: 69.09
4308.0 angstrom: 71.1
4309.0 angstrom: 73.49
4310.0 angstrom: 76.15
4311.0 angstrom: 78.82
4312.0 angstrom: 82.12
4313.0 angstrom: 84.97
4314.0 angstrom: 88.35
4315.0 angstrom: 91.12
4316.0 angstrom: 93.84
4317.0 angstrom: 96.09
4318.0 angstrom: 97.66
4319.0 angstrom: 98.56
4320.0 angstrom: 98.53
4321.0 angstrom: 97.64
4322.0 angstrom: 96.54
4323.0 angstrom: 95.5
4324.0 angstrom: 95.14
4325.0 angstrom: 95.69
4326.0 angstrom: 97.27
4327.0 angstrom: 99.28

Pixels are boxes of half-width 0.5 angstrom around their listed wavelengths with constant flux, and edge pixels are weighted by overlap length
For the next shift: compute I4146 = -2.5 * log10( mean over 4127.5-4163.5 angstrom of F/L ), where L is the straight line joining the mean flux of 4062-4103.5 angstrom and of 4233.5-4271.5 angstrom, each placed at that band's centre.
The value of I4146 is 0.05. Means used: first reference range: 85.7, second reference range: 93.9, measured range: 84.8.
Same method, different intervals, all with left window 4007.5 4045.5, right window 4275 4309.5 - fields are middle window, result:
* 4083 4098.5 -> -0.047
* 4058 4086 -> 0.019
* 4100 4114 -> 0.045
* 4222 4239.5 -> -0.048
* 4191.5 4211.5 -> -0.031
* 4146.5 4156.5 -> 0.052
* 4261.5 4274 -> -0.105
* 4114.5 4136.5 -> -0.023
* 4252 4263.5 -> -0.168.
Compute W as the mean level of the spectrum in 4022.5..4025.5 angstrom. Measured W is 97.7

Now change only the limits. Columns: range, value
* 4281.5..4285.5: 91.7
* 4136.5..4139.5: 89.2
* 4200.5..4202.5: 83.1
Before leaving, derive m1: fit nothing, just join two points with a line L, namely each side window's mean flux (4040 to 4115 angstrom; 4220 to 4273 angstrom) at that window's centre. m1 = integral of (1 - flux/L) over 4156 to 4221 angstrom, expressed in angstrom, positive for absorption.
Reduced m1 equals 1.30 angstrom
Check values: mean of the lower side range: 84.6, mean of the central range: 87.5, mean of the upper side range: 91.8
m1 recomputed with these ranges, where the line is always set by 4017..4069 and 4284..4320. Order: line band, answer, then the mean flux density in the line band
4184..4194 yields -0.9 angstrom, 89.9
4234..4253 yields -2.7 angstrom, 94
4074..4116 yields -1.5 angstrom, 86.9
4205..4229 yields -2.1 angstrom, 89.5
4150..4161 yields 0.1 angstrom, 82.5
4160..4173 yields -0.4 angstrom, 85.8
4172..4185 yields -0.5 angstrom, 86.4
